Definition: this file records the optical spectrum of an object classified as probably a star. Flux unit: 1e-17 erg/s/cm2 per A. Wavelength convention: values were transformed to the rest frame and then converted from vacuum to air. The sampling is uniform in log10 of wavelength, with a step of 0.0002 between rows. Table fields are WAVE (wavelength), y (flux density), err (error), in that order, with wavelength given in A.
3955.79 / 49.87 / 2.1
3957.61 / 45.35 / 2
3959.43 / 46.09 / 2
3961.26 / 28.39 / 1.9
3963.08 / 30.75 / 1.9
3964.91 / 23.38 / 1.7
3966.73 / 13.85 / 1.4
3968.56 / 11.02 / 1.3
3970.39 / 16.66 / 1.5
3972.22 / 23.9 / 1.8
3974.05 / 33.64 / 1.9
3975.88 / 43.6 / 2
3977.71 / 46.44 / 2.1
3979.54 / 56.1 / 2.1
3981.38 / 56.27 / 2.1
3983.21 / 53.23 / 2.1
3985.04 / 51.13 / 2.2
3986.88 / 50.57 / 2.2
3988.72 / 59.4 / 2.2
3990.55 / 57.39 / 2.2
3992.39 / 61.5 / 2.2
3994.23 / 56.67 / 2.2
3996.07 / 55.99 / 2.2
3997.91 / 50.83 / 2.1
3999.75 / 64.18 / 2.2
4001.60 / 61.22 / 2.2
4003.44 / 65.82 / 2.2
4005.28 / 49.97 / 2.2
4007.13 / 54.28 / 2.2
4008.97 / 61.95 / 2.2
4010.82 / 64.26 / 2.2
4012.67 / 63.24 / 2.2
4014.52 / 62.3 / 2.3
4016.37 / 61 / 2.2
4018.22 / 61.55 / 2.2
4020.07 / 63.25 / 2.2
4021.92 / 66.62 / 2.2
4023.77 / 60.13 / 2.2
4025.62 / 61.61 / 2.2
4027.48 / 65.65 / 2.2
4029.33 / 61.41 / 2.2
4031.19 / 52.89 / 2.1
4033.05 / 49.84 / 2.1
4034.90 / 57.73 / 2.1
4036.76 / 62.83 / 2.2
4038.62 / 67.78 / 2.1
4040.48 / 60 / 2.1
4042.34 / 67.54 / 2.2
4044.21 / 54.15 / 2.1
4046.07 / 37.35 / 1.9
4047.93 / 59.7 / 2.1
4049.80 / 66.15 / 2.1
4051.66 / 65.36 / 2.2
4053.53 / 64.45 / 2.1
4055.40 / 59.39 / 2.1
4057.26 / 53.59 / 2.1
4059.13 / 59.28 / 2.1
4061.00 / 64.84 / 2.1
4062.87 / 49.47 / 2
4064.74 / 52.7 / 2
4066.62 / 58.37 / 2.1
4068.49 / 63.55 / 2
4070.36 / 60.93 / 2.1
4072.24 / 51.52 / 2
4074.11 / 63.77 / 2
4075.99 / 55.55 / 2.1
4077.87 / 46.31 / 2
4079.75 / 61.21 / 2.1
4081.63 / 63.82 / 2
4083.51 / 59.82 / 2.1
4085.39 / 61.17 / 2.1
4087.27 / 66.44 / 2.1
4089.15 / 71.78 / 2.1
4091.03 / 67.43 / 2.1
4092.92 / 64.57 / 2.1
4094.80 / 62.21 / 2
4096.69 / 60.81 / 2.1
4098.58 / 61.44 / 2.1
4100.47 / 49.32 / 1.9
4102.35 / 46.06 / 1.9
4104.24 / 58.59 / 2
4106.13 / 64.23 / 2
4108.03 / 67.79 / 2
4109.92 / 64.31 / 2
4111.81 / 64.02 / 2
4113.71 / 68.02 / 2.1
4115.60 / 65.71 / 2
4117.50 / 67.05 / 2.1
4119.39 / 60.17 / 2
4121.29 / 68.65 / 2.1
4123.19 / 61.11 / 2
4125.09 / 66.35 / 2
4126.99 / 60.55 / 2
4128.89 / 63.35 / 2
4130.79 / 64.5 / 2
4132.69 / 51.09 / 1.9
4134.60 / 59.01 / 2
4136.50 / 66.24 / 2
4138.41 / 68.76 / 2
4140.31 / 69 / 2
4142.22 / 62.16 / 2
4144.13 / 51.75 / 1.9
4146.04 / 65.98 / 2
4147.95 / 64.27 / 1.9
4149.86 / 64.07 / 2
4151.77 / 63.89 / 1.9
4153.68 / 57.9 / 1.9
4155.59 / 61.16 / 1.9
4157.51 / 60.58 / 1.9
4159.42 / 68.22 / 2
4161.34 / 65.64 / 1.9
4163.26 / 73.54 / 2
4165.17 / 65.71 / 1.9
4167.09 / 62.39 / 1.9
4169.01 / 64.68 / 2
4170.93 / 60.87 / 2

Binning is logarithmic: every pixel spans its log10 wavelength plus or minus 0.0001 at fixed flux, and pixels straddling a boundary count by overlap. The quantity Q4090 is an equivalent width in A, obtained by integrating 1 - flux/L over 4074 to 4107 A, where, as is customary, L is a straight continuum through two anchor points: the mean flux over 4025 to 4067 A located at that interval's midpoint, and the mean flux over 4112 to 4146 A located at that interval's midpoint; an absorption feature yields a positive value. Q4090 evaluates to 0.54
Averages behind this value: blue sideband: 58.8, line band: 60.2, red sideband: 63.2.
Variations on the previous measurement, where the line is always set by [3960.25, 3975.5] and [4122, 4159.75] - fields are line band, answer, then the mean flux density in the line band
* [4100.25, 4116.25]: -1.8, 61.4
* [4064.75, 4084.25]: -4.4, 58.2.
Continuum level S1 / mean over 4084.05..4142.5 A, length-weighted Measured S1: 63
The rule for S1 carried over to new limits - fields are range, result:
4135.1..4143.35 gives 65.8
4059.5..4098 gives 60.3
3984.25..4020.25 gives 58.8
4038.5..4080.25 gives 58.2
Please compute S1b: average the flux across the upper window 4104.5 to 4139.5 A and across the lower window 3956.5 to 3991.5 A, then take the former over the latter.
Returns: 1.62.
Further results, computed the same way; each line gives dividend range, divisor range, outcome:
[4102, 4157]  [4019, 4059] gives 1.05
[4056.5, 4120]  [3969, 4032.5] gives 1.10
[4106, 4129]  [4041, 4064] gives 1.11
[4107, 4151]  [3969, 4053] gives 1.14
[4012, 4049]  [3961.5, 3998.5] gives 1.41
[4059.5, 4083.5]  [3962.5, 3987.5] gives 1.59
